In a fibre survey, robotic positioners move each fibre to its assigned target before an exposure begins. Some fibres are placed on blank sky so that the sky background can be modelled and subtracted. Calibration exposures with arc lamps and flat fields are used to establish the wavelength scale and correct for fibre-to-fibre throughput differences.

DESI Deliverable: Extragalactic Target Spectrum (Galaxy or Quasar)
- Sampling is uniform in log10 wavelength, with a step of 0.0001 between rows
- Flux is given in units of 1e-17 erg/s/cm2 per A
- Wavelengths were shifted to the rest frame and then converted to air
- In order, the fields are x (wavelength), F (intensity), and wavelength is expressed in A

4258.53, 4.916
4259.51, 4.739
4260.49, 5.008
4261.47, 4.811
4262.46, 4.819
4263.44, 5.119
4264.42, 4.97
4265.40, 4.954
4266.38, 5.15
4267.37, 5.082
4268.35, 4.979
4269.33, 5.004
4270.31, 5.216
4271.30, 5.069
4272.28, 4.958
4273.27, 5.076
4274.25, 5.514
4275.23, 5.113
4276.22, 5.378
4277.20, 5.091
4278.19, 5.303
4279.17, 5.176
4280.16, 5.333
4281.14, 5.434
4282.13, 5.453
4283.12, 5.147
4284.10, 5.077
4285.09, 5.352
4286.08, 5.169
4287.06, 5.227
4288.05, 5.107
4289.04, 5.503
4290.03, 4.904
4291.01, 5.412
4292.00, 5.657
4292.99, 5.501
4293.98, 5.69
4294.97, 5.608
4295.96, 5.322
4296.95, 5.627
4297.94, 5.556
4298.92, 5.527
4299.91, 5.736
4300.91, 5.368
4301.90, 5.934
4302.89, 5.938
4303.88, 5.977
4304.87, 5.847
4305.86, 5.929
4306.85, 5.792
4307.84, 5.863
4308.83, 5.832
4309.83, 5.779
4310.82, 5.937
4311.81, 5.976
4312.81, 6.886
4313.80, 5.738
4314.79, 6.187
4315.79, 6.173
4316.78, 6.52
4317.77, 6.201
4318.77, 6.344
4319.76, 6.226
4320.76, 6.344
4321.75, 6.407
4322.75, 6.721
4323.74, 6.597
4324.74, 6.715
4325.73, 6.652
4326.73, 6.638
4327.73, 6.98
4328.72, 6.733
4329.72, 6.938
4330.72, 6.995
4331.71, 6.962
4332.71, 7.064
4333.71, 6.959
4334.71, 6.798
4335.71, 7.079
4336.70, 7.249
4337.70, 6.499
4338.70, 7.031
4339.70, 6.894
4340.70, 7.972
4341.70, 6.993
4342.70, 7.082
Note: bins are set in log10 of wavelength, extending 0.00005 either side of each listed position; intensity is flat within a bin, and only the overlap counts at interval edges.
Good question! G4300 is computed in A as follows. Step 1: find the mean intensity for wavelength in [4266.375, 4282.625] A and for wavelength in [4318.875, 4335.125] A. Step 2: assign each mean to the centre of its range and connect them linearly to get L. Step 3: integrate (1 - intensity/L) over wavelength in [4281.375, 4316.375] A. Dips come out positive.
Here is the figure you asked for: 1.5 A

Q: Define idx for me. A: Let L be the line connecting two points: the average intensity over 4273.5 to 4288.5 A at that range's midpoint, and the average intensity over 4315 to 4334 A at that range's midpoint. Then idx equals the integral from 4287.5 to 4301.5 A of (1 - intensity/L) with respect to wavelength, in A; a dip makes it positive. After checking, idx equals 0.5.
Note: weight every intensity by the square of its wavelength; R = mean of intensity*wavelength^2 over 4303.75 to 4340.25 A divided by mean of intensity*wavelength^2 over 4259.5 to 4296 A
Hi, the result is 1.3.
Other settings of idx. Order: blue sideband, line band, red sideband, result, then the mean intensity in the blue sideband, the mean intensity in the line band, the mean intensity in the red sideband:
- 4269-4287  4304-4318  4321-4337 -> 0.5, 5.22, 6.05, 6.83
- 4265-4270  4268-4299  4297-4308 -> 0.5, 5.05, 5.3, 5.77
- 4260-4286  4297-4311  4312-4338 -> 0.6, 5.14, 5.78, 6.63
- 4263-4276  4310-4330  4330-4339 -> 0.4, 5.1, 6.43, 6.96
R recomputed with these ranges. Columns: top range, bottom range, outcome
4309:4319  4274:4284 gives 1.18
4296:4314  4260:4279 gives 1.17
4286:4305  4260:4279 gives 1.10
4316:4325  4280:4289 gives 1.24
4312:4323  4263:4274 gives 1.28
